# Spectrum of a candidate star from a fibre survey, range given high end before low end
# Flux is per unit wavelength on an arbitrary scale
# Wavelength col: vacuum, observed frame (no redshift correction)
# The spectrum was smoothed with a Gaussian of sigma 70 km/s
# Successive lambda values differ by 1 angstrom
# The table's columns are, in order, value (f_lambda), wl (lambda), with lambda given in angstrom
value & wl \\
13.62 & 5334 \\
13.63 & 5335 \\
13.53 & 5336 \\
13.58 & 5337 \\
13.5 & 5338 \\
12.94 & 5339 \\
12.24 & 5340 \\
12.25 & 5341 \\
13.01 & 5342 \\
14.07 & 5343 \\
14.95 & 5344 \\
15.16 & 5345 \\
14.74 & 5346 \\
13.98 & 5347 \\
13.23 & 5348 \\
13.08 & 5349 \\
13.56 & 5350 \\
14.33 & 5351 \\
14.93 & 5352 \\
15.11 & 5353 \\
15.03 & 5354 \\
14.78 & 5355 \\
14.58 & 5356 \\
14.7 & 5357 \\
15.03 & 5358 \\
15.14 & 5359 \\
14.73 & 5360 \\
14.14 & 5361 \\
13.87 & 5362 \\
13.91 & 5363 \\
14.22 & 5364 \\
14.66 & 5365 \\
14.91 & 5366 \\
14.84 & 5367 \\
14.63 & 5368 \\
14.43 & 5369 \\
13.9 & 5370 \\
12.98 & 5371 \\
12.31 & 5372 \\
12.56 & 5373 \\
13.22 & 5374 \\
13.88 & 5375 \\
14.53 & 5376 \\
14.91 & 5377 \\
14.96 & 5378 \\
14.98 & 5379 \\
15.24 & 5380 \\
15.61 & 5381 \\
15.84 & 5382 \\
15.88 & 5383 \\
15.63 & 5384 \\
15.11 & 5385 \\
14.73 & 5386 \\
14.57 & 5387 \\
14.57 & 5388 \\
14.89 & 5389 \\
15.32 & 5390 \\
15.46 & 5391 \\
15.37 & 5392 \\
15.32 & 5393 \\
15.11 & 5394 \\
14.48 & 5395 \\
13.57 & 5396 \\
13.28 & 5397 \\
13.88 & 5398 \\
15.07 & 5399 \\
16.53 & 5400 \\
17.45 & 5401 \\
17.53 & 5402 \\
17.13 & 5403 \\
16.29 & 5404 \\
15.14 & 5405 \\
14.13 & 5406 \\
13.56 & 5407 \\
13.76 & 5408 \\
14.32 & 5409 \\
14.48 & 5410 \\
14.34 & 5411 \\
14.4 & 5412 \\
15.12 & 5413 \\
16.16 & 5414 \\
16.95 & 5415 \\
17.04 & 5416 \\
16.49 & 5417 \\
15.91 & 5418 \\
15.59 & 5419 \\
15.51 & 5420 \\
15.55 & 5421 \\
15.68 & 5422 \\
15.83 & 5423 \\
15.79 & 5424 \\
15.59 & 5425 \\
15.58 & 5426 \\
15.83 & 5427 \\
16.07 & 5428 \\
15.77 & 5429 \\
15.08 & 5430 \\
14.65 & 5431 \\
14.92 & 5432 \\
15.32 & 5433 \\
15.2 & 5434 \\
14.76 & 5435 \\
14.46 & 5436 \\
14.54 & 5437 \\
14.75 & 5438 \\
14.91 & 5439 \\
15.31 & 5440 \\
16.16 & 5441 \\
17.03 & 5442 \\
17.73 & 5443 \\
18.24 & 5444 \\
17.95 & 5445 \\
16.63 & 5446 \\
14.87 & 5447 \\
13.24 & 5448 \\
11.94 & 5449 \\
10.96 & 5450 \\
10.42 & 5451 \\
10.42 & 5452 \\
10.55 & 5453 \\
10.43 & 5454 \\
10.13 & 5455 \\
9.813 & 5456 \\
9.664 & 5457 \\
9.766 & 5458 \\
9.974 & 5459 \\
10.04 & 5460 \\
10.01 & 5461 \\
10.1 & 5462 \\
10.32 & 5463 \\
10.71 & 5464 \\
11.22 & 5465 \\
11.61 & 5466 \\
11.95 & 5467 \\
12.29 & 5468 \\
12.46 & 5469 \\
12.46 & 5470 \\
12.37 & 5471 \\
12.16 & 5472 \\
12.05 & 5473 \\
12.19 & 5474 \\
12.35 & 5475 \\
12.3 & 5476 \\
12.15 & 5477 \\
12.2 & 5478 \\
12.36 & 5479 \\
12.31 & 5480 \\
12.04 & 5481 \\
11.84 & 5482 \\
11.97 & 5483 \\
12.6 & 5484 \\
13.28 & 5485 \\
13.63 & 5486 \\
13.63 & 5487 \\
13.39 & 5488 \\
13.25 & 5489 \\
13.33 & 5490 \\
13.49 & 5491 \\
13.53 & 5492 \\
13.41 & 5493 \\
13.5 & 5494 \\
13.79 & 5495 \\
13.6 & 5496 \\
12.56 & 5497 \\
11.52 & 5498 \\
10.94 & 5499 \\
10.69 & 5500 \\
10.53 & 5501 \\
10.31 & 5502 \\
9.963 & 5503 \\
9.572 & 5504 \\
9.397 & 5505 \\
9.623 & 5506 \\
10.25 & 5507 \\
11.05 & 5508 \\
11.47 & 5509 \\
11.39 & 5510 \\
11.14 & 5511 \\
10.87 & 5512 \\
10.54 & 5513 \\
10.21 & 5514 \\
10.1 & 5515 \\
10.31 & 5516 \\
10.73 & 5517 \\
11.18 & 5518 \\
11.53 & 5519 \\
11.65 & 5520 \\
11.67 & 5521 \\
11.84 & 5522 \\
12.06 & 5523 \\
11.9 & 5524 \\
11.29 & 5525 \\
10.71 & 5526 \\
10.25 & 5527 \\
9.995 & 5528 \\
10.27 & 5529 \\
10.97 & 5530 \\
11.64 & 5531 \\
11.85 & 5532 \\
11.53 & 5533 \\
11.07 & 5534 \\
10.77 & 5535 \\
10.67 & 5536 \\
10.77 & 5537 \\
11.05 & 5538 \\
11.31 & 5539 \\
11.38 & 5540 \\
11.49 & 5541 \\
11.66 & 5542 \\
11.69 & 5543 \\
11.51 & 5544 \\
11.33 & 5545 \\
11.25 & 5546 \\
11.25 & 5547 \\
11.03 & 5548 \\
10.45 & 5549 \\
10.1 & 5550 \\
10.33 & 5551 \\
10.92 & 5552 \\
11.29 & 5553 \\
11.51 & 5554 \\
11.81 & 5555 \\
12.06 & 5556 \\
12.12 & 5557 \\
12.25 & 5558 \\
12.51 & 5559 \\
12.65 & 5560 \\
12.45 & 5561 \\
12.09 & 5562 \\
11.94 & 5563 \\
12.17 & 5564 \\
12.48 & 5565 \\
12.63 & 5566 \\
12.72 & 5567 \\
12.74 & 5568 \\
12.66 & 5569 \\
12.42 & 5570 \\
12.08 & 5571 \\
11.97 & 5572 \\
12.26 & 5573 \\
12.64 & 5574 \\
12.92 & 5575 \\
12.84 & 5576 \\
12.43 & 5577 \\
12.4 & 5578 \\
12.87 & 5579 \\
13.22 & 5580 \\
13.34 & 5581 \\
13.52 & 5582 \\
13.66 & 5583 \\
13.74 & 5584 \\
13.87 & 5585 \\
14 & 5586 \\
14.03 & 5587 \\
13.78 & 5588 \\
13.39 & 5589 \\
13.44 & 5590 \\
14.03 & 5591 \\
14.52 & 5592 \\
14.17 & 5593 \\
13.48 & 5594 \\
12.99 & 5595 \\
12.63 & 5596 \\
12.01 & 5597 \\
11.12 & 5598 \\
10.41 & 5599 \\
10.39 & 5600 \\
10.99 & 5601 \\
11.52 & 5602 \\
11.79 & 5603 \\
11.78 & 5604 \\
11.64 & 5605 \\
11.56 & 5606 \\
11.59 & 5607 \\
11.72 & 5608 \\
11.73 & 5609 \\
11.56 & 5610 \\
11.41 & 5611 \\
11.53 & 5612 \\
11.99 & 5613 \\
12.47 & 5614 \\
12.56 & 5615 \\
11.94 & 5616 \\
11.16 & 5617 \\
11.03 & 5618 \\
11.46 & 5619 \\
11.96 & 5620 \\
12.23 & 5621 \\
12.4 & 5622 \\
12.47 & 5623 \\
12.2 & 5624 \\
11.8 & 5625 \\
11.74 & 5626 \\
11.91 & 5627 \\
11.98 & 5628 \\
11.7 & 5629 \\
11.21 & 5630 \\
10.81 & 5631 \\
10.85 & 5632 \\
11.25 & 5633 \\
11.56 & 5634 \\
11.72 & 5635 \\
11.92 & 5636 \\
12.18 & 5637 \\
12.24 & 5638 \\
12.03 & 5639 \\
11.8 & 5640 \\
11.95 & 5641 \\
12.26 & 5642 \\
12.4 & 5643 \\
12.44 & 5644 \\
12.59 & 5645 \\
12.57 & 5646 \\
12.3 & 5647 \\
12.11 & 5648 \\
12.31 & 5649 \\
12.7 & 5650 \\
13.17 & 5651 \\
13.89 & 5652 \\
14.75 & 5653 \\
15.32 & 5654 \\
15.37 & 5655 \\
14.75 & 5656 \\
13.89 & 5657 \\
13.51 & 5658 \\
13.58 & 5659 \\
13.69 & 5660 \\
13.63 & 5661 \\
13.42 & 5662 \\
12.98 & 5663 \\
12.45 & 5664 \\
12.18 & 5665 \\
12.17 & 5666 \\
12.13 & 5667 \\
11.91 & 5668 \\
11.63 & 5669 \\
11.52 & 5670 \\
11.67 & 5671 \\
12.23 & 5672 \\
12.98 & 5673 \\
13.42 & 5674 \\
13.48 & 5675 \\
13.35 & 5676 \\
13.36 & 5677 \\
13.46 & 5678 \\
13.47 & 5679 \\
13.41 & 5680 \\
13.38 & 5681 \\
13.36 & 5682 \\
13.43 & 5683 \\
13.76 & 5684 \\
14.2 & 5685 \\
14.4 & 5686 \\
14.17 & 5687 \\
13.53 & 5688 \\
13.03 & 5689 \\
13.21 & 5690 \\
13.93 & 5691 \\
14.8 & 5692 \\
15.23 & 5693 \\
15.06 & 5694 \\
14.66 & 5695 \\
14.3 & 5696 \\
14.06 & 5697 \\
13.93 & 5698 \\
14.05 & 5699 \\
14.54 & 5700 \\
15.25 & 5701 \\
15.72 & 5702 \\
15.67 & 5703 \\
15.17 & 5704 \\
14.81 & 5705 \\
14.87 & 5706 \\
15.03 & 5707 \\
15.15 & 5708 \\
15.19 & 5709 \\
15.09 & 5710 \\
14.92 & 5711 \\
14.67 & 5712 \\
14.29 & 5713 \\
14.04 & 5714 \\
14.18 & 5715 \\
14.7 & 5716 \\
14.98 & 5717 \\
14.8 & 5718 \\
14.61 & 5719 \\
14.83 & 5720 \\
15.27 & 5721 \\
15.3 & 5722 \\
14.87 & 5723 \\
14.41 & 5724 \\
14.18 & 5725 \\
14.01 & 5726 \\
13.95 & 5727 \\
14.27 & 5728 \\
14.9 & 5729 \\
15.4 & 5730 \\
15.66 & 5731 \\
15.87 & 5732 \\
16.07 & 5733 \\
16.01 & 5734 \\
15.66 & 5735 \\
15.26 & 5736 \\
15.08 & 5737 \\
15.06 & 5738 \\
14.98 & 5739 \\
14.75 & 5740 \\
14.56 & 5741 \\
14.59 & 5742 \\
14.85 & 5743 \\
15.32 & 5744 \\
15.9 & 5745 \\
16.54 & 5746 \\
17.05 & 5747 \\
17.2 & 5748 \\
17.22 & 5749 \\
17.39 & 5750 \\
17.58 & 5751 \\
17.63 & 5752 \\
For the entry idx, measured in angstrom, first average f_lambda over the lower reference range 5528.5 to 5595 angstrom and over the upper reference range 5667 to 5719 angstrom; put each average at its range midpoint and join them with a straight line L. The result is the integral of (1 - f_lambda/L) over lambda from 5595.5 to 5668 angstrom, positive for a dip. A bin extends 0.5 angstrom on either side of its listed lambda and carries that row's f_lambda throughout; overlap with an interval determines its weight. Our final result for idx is 5.3 angstrom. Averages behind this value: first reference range 12.2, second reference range 14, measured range 12.2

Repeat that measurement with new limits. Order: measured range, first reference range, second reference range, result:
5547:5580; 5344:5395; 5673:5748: 5.8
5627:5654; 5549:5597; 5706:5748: 2.9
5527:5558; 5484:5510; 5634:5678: 2.7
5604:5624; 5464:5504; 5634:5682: 1.4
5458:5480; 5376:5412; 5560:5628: 3.9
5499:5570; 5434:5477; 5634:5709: 9.4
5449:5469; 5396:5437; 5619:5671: 5.7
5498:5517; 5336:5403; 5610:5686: 4.3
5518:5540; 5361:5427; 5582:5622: 3.5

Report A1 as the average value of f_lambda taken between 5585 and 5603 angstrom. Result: 12.8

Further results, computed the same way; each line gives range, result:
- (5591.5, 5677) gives 12.3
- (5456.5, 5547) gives 11.5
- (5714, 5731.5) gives 14.7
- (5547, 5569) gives 11.8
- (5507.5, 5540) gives 11.1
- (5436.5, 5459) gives 13.4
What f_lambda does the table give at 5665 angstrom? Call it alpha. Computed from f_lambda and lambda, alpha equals 12.18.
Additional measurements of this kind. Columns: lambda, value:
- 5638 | 12.24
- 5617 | 11.16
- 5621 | 12.23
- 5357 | 14.7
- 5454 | 10.43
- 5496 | 13.6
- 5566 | 12.63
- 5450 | 10.96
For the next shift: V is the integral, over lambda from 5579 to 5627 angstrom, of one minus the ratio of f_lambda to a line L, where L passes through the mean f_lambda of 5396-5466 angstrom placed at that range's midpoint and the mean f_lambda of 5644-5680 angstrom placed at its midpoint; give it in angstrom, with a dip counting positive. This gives 3.6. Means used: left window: 14.2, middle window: 12.4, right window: 13.1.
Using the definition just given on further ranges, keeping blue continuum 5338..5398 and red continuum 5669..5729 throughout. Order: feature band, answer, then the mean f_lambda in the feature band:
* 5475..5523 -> 8.5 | 11.8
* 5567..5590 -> 2.0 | 13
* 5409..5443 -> -2.7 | 15.5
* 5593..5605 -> 2.0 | 11.8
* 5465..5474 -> 1.4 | 12.1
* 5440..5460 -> 2.0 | 12.9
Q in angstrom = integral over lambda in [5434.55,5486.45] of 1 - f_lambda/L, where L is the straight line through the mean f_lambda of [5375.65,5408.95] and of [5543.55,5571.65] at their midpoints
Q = 4.43 angstrom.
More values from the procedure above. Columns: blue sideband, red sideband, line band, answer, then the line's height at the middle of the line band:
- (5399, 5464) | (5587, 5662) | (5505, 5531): 4.9 angstrom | 13.5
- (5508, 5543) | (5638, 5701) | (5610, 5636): 1.8 angstrom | 12.6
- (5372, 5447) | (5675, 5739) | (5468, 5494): 4.2 angstrom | 15.1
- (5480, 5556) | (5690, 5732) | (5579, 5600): -0.9 angstrom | 12.7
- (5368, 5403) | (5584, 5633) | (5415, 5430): -1.6 angstrom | 14.4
